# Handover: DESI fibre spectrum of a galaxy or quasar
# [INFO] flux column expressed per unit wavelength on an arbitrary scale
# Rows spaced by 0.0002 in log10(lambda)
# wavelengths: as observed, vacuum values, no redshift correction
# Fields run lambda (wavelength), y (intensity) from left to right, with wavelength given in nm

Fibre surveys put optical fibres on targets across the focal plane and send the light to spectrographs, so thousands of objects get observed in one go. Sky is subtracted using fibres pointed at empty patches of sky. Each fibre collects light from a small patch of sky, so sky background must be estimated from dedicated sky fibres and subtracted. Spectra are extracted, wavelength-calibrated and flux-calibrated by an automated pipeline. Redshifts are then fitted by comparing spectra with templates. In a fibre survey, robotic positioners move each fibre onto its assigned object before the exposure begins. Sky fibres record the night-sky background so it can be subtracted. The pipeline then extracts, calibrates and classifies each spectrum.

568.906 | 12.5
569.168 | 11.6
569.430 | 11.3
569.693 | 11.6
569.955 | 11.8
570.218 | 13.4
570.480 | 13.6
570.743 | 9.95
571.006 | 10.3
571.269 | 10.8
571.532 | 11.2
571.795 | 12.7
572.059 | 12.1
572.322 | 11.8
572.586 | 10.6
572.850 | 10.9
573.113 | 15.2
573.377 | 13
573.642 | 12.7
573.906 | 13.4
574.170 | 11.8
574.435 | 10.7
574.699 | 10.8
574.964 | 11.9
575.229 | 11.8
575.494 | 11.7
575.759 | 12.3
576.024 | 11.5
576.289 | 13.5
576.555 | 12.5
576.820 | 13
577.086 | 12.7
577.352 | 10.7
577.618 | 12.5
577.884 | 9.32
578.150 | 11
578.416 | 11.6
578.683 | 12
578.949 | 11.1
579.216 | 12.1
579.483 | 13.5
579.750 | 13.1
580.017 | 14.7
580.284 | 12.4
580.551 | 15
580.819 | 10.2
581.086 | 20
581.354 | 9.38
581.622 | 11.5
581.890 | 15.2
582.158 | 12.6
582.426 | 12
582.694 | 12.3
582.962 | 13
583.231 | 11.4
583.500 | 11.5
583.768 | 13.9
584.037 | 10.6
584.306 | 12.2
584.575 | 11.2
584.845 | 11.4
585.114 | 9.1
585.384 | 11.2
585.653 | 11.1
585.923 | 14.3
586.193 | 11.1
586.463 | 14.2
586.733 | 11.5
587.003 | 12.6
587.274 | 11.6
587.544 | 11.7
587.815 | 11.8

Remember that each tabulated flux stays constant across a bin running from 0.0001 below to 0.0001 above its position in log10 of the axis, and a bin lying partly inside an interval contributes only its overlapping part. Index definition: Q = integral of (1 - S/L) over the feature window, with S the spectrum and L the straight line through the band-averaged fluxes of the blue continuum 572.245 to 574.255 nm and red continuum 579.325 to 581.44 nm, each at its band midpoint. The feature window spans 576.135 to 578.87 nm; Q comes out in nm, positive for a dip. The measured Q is 0.27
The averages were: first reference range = 12.5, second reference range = 13.6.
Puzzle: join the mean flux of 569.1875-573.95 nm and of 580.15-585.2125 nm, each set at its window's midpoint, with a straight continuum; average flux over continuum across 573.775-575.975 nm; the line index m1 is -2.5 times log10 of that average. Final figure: 0.029 mag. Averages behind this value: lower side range 12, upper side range 12.4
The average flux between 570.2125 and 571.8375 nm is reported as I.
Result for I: 11.5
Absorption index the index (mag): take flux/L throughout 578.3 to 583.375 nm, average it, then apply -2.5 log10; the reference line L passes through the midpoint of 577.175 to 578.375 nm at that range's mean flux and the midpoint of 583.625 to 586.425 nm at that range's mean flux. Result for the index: -0.14 mag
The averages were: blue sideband 11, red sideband 11.7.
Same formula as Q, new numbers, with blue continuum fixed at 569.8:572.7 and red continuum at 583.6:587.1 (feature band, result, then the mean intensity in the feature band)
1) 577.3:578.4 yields 0.074 nm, 11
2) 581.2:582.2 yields -0.040 nm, 12.3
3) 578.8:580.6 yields -0.190 nm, 13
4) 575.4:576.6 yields -0.058 nm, 12.3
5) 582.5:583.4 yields -0.027 nm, 12.2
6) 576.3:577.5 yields -0.062 nm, 12.4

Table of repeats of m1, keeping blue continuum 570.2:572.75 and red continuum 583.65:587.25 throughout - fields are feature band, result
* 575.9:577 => -0.09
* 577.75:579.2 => 0.06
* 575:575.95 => -0.02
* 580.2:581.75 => -0.12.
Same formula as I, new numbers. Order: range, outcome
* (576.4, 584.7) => 12.4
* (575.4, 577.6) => 12.3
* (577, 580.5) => 12.1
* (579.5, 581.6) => 13.4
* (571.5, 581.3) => 12.3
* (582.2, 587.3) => 11.9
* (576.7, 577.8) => 12.1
